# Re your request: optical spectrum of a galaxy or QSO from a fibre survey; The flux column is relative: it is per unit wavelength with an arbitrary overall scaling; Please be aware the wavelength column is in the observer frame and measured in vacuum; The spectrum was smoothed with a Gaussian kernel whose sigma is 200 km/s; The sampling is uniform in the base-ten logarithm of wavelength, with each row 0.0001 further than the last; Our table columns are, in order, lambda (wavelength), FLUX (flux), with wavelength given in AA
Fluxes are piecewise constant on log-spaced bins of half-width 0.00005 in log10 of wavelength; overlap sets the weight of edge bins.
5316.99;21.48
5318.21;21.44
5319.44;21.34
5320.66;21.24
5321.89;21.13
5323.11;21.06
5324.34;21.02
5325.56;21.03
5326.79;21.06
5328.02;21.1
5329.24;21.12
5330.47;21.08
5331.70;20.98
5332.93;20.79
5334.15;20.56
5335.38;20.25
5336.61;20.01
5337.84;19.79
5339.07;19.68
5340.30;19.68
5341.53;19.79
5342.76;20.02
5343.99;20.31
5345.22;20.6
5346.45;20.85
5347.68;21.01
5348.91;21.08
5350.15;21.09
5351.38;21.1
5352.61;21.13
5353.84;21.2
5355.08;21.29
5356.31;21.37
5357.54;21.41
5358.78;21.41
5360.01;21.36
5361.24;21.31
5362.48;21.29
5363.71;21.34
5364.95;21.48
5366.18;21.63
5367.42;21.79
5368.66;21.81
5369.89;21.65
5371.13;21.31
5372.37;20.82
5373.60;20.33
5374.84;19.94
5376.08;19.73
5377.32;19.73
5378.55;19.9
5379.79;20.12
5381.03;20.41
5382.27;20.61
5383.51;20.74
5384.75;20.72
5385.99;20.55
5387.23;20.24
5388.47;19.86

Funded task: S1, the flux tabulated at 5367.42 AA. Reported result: 21.79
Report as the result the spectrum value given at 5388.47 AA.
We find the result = 19.86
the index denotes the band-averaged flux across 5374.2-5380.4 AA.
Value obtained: 19.9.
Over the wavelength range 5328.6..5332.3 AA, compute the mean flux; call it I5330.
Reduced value 21.1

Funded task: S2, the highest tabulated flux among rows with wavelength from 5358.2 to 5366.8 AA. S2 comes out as 21.63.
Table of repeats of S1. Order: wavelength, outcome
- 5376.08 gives 19.73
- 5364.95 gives 21.48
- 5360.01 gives 21.36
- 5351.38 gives 21.1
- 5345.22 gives 20.6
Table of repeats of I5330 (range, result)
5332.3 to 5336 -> 20.6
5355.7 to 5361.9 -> 21.4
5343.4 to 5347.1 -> 20.6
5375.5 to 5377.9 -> 19.7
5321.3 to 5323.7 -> 21.1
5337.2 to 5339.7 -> 19.7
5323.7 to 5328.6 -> 21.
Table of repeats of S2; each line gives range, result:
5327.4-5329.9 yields 21.12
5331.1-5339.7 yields 20.98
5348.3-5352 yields 21.1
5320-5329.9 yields 21.24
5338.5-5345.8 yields 20.6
